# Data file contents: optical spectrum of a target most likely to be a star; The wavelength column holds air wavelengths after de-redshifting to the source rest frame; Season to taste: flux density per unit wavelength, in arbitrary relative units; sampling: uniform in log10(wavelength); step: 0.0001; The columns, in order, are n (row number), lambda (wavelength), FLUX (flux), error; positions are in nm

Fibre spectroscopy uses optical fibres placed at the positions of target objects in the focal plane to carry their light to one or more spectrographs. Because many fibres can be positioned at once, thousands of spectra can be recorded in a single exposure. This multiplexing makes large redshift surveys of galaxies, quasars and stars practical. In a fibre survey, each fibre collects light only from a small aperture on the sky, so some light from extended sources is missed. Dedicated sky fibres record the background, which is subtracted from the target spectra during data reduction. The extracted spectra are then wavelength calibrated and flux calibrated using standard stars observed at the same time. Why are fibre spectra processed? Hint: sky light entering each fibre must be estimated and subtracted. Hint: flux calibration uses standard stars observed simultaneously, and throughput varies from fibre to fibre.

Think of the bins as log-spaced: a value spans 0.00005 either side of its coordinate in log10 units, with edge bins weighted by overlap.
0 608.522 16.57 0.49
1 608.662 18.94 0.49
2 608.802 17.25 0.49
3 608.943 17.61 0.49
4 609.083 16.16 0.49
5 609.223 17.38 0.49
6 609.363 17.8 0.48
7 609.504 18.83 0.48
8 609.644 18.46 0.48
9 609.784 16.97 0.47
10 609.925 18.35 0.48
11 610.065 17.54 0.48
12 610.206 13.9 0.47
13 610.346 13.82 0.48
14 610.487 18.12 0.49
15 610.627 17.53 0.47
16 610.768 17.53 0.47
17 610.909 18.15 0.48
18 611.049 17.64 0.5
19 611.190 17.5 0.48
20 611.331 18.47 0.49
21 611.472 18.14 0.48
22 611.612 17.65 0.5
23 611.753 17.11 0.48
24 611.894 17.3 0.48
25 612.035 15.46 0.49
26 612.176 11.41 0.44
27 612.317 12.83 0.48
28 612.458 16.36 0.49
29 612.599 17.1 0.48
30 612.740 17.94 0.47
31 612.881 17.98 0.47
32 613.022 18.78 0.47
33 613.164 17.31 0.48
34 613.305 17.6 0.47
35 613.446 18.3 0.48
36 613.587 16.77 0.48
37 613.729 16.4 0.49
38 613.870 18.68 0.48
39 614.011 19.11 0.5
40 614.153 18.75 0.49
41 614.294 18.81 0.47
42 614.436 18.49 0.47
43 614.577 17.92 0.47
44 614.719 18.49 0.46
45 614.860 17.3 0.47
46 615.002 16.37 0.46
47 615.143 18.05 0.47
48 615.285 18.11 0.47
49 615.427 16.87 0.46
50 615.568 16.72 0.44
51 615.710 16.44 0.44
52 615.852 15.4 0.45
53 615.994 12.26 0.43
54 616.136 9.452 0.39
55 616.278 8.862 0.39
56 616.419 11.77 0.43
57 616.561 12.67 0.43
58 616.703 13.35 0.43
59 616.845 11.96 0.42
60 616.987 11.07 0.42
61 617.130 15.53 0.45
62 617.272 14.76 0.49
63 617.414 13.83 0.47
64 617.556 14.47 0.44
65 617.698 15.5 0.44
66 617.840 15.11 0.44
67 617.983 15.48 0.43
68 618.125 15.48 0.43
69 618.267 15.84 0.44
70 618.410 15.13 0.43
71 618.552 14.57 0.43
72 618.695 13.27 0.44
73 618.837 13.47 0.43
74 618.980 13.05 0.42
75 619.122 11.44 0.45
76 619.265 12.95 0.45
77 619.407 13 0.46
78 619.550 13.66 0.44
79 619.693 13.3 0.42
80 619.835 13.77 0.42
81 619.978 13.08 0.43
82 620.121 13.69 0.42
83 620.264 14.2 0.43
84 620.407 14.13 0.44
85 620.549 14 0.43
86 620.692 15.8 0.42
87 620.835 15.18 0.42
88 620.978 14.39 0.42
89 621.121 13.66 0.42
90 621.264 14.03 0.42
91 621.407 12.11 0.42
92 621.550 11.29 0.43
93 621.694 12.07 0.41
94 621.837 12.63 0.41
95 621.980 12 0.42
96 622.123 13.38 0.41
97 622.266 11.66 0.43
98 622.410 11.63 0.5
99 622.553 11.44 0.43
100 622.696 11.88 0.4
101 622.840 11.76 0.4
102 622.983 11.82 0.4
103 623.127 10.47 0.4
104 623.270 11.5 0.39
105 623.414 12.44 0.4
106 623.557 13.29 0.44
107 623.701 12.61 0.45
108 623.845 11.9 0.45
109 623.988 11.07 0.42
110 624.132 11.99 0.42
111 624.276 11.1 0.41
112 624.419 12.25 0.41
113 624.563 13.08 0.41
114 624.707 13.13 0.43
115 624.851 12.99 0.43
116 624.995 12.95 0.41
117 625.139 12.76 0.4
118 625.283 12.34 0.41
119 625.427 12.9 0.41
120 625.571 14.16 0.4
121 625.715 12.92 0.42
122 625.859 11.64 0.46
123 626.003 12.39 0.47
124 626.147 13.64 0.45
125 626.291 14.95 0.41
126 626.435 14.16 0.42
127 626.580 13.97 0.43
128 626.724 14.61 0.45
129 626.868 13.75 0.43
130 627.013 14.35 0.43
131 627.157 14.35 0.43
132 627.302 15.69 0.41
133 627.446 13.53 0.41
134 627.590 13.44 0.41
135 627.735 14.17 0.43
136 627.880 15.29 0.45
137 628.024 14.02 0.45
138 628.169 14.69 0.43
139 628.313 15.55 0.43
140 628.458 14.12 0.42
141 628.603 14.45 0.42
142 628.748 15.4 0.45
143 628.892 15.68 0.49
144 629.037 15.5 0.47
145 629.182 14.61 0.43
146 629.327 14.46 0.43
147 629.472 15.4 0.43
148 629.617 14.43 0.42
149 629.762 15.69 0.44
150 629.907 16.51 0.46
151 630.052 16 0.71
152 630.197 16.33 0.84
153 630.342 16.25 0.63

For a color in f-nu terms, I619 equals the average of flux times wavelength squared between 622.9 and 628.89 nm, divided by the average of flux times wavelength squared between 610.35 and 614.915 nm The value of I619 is 0.8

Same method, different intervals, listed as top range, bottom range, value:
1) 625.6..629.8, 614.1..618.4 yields 0.98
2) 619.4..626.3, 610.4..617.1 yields 0.81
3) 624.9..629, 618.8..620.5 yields 1.08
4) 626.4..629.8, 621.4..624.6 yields 1.24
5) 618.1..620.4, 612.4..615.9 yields 0.79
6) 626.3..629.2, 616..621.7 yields 1.11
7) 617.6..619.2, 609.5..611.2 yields 0.86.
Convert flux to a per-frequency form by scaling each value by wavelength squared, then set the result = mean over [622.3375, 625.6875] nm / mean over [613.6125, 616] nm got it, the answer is 0.72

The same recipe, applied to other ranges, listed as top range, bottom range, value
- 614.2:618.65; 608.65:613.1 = 0.90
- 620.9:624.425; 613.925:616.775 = 0.79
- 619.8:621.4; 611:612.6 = 0.89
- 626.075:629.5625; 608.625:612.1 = 0.89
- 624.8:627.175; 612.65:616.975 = 0.86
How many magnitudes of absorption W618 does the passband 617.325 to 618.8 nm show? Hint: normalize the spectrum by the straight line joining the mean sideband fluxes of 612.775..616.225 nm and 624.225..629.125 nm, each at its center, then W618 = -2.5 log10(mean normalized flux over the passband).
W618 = 0.09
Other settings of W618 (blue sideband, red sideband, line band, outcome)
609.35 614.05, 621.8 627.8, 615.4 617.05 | 0.203 mag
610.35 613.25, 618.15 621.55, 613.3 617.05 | -0.006 mag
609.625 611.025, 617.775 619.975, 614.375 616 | -0.119 mag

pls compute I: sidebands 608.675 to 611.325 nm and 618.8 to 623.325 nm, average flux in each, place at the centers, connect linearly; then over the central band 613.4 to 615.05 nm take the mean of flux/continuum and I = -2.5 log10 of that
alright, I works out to -0.15 mag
